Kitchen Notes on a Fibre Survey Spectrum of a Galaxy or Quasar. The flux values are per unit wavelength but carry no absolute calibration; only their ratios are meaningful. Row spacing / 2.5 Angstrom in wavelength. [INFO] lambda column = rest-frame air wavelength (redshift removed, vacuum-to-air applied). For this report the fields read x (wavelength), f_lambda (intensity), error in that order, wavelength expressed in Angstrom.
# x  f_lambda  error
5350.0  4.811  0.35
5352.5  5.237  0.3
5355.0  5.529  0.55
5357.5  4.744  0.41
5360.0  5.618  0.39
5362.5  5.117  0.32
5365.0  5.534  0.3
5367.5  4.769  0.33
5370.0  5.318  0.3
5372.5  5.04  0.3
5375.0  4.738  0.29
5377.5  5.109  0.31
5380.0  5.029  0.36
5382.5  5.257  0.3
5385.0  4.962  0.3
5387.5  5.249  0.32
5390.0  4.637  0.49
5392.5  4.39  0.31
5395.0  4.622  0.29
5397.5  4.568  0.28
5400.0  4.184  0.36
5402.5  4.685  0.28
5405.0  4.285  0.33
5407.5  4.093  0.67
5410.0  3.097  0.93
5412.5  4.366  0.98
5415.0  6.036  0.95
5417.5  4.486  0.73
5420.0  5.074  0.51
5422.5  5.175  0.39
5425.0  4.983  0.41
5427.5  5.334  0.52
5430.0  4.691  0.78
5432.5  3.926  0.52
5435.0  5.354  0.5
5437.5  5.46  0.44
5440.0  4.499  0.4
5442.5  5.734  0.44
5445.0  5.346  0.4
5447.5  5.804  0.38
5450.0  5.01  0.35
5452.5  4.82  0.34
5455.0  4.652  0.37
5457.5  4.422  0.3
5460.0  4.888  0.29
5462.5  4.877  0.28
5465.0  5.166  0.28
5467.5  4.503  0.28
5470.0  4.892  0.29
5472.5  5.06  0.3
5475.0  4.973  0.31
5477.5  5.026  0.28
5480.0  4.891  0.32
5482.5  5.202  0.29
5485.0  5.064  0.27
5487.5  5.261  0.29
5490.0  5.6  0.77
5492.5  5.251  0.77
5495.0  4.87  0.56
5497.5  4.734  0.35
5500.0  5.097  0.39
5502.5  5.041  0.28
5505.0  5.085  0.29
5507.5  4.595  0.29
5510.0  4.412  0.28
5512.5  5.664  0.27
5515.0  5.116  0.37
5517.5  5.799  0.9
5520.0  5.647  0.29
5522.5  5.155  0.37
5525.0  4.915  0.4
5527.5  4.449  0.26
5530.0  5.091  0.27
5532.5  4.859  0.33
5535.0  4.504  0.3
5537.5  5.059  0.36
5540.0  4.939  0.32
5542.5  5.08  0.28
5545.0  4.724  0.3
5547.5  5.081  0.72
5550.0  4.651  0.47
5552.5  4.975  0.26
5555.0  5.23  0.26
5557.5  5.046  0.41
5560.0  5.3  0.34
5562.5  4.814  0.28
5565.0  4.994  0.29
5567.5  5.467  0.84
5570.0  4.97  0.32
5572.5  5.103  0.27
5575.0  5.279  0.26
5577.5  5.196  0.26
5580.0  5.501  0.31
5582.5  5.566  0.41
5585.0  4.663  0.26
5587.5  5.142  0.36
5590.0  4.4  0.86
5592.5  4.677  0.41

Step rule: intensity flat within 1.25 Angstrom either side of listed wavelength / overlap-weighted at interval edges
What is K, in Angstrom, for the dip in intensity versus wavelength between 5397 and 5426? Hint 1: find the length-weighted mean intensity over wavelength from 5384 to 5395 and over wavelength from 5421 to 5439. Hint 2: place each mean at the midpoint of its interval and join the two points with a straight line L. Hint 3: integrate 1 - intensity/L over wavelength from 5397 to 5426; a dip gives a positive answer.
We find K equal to 1.8 Angstrom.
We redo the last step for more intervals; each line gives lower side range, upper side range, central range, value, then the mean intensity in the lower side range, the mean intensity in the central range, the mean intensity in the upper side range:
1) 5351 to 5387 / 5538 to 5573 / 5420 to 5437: 0.5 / 5.14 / 4.95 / 5.03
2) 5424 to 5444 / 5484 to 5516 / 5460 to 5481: 0.5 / 5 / 4.92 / 5.06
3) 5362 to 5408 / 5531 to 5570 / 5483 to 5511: -0.5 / 4.83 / 5.01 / 4.98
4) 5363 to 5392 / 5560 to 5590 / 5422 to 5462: 0.6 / 5.04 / 5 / 5.13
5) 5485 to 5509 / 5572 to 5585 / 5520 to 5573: 2.1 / 5.05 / 4.99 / 5.28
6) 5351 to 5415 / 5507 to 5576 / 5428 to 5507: -1.0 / 4.83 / 5.01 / 5.04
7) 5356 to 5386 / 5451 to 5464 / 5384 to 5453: 1.2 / 5.11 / 4.82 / 4.75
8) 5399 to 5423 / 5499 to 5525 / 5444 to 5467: -0.8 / 4.53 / 4.98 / 5.15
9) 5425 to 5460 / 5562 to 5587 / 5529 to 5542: 0.6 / 5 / 4.9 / 5.17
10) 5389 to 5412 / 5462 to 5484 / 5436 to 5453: -2.1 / 4.28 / 5.26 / 4.96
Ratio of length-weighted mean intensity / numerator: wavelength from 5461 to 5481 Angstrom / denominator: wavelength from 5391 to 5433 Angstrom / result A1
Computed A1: 1.07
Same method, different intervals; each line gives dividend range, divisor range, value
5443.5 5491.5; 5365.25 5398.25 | 1.02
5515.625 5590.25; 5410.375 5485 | 1.02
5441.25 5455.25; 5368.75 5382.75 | 1.04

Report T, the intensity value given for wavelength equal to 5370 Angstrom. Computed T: 5.318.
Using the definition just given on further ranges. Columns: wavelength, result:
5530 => 5.091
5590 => 4.4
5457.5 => 4.422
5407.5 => 4.093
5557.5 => 5.046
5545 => 4.724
